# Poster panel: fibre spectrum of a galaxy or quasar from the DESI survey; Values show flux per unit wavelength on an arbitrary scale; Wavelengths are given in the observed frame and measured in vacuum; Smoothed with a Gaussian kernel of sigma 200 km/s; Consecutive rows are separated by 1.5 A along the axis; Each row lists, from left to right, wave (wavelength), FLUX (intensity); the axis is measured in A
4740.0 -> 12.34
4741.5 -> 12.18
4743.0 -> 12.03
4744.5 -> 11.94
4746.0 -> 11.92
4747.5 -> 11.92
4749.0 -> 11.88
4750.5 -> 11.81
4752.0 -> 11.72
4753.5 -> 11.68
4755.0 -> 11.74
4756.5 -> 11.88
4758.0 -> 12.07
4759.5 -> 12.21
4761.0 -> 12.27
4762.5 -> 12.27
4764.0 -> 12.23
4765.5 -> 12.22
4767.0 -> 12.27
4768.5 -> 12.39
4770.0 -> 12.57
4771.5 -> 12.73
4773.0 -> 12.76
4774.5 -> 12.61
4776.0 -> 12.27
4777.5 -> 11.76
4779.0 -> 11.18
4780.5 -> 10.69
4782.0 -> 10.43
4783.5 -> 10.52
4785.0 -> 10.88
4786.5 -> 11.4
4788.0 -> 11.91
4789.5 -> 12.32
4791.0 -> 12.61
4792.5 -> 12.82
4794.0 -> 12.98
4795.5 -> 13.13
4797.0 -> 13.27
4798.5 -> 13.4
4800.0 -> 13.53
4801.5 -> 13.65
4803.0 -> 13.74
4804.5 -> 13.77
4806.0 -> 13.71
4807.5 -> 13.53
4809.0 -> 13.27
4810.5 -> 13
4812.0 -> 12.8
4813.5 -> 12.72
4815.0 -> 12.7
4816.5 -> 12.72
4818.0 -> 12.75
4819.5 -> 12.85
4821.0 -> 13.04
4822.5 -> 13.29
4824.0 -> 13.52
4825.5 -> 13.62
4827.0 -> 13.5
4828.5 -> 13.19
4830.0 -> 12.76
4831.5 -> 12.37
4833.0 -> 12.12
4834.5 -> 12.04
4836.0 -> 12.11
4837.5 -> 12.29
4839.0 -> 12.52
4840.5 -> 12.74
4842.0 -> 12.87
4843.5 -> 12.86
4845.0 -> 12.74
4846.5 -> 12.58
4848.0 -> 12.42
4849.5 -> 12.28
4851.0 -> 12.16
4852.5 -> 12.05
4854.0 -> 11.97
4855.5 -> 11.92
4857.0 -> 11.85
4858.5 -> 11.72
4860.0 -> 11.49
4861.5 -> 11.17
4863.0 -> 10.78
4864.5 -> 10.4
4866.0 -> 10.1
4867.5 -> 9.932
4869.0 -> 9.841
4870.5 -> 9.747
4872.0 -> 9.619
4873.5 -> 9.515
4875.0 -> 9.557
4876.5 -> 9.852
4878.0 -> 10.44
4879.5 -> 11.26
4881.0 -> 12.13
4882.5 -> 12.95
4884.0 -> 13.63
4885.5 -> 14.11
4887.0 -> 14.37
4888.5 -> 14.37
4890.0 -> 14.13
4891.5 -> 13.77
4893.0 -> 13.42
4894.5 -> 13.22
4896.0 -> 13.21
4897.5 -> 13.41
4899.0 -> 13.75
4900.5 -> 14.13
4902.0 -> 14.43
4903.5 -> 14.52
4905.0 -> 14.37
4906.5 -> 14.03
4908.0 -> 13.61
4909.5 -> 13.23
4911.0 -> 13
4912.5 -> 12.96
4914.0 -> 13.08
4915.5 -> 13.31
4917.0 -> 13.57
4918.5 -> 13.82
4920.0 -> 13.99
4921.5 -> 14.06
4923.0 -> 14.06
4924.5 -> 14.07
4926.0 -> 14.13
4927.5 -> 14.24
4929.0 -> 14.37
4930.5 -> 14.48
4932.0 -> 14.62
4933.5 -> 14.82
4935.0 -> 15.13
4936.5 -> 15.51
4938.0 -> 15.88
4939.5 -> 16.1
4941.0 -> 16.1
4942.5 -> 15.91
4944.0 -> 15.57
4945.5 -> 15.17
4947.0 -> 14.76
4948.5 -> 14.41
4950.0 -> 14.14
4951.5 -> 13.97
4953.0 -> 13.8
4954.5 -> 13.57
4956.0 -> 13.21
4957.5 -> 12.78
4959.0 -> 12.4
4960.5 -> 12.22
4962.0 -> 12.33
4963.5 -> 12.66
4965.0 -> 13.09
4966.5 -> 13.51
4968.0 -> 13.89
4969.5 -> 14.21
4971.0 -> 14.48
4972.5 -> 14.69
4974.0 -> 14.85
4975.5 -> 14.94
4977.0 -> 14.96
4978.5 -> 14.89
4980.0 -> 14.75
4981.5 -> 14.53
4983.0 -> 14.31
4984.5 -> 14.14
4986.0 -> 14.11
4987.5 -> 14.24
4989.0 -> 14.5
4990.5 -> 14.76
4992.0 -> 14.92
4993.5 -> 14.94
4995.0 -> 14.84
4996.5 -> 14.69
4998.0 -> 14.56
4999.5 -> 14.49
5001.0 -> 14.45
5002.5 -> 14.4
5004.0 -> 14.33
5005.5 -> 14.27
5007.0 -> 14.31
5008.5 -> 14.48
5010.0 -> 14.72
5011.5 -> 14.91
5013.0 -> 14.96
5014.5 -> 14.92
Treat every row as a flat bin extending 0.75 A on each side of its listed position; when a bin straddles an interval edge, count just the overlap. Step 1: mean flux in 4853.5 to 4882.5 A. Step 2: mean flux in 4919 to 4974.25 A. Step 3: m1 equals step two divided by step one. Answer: 1.3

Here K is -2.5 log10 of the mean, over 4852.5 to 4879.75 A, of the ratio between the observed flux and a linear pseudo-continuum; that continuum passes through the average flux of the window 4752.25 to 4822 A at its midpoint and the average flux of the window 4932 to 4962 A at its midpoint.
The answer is 0.25 mag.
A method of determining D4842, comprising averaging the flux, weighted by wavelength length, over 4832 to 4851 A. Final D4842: 12.5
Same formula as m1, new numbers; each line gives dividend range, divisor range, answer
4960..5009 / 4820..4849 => 1.12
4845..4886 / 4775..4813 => 0.91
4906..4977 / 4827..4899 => 1.17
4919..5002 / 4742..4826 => 1.15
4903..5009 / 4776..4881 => 1.18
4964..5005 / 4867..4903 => 1.17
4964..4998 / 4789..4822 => 1.10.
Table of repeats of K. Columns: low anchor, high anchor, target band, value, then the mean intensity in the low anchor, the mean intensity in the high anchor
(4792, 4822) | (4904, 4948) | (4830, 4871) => 0.16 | 13.2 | 14.4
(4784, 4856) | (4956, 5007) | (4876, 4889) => 0.06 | 12.8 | 14.1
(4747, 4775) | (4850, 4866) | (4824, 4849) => -0.09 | 12.2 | 11.5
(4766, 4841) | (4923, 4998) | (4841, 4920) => 0.09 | 12.6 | 14.4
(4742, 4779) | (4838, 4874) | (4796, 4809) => -0.15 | 12.1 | 11.5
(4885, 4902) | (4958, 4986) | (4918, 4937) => -0.04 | 13.8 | 13.9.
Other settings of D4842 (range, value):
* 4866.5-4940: 13.2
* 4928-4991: 14.3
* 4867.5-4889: 11.4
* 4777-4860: 12.5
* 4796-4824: 13.2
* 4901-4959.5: 14.2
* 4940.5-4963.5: 14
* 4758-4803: 12.3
